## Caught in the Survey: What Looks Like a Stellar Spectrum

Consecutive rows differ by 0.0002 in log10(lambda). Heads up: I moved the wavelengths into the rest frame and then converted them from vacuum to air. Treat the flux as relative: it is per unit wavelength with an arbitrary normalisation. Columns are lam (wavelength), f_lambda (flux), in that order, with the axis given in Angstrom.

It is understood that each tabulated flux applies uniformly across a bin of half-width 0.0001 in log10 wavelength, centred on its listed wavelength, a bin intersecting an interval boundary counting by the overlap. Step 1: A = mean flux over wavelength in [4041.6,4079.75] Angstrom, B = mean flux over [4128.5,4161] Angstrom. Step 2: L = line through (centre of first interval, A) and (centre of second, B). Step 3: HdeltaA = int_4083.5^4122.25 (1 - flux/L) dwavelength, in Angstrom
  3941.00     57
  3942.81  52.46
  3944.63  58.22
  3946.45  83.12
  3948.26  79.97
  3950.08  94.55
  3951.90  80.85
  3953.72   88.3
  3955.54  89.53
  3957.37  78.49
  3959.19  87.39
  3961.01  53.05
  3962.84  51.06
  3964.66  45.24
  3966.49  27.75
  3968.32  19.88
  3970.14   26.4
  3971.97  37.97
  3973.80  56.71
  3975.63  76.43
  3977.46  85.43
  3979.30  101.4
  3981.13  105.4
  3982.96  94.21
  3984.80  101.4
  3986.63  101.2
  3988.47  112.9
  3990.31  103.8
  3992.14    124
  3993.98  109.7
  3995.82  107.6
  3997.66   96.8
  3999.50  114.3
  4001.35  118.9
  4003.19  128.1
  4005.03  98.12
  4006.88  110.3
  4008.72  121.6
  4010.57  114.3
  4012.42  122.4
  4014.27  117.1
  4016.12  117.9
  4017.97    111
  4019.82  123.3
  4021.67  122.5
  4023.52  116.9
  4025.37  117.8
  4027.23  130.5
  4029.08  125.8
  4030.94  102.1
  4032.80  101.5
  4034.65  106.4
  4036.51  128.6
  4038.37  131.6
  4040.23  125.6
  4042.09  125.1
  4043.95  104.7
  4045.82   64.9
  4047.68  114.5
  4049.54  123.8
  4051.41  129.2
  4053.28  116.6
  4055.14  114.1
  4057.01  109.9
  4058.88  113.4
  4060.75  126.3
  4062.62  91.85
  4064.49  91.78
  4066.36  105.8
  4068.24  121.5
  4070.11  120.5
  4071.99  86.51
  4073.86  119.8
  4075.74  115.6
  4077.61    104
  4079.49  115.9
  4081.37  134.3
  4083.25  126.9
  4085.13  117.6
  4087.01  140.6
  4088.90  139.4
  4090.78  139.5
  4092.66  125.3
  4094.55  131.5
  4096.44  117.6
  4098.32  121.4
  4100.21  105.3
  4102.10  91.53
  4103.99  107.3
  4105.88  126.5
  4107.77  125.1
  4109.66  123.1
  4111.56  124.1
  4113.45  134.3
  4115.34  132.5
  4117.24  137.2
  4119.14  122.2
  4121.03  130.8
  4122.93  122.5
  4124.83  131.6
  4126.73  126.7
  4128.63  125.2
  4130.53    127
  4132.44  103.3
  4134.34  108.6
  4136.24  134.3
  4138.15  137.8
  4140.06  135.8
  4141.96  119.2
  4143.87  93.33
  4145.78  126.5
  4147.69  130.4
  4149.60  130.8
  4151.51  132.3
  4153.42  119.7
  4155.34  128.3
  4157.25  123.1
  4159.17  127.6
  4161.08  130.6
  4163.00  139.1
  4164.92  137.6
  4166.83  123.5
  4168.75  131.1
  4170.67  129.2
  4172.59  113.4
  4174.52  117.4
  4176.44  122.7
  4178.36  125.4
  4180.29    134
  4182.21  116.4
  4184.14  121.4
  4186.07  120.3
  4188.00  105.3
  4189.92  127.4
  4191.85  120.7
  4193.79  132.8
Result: -2.6 Angstrom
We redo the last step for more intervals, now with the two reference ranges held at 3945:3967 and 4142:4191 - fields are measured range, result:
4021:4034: -3.87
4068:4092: -4.41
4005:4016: -3.85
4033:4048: -3.10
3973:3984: -1.32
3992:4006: -4.88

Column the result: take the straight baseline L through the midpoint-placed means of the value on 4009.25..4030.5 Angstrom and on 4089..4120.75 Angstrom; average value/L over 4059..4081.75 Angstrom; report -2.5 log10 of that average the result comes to 0.10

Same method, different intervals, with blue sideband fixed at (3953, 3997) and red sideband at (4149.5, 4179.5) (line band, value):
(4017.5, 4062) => -0.22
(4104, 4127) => -0.12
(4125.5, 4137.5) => -0.03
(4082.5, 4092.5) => -0.23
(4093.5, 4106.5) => -0.04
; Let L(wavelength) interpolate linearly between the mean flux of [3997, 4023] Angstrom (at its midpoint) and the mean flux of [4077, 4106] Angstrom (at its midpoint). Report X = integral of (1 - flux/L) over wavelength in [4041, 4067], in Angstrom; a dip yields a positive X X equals 2.03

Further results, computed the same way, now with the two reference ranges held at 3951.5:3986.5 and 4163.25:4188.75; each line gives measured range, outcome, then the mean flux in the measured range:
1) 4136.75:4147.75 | -0.9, 124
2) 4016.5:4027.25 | -4.7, 119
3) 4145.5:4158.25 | -1.1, 127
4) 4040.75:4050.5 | -2.0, 107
